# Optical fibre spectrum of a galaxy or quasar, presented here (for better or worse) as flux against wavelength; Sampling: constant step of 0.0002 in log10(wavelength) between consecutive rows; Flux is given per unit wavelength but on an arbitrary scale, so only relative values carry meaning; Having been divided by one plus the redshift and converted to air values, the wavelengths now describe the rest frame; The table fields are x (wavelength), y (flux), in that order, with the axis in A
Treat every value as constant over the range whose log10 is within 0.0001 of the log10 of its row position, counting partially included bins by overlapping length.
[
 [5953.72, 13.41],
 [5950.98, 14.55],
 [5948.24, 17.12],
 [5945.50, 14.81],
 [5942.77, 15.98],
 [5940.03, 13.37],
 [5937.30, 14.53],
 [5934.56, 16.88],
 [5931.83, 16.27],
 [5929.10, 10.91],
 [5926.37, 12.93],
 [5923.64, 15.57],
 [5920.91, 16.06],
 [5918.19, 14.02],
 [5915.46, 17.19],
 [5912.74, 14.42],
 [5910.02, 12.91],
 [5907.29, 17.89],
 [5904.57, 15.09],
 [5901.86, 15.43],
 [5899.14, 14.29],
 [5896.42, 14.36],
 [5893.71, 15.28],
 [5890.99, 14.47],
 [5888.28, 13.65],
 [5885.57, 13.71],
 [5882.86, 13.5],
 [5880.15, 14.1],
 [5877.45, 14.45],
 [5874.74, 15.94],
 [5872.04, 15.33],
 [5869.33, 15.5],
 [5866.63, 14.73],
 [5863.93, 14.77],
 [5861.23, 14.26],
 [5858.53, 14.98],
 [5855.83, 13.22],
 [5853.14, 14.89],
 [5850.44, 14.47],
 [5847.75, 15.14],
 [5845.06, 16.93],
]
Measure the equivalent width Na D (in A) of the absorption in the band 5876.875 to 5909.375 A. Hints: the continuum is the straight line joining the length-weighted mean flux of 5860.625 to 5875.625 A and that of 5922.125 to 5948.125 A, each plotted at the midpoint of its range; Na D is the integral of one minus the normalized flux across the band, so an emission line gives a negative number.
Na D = 0.66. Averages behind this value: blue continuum 15.1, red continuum 14.7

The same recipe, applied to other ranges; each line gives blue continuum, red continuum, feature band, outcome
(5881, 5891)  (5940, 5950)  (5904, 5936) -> -0.5 A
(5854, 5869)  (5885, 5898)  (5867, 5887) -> -0.3 A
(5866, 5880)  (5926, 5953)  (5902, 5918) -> -0.5 A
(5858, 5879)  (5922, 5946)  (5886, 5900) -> 0.4 A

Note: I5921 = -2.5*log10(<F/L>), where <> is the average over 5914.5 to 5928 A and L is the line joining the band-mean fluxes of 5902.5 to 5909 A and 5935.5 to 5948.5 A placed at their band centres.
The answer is 0.05 mag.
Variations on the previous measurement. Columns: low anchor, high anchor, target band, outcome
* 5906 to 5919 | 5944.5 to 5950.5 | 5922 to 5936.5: 0.07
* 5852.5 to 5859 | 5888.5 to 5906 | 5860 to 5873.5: -0.04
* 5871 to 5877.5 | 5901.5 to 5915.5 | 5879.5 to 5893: 0.11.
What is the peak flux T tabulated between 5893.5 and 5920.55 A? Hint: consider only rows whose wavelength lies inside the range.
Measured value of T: 17.89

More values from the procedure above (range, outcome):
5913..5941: 17.19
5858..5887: 15.94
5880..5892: 14.47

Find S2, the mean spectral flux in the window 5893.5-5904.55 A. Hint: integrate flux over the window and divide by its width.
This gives 14.8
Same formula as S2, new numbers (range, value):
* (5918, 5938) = 14.7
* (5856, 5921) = 14.8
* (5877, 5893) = 14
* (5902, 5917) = 15.5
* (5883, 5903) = 14.4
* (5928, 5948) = 14.9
